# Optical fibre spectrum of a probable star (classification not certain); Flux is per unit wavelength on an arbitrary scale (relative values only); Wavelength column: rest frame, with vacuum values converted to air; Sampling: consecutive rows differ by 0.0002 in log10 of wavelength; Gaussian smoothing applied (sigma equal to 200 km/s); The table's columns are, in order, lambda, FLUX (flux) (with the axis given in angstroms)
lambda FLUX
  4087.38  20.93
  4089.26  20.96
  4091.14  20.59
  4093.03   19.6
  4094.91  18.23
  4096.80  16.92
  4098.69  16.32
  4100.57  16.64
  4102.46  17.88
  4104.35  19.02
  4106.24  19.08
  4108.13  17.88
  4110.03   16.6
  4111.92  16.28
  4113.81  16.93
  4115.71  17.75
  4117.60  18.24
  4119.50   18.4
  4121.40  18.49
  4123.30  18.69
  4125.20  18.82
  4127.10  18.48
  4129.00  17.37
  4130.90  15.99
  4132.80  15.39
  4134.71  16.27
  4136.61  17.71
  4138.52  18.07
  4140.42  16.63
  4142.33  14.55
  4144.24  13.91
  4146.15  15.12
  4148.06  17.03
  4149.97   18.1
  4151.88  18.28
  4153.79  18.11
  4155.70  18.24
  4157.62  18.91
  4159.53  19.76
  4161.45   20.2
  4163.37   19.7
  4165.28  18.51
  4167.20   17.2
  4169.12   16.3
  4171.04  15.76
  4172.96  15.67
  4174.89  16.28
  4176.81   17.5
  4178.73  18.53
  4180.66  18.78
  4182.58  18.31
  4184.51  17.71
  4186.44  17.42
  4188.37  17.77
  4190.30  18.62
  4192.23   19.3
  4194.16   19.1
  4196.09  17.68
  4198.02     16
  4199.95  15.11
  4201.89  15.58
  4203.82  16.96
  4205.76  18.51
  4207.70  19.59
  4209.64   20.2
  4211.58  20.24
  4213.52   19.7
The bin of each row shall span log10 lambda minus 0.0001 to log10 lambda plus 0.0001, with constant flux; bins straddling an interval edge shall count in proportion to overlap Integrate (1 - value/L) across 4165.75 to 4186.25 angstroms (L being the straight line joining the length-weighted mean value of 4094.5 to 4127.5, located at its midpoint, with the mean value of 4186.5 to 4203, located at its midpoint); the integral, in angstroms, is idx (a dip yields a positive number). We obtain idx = 0.3 angstroms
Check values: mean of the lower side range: 17.8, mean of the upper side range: 17.4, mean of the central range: 17.2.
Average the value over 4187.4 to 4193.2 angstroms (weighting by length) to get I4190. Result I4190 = 18.6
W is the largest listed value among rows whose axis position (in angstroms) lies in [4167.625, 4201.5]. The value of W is 19.3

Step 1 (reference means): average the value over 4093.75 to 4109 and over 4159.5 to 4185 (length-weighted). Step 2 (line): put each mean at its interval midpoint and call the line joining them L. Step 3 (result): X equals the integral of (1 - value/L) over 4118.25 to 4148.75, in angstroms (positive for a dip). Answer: 1.5 angstroms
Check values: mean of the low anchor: 17.8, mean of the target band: 16.9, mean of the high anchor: 17.8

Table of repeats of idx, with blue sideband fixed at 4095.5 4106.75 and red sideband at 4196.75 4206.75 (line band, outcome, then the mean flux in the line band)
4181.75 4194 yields -1.2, 18.2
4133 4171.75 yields -0.8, 17.4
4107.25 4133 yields -0.3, 17.6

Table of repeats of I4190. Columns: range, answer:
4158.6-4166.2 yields 19.5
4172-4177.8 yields 16.5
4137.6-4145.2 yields 15.8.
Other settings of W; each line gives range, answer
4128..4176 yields 20.2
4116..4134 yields 18.82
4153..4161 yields 19.76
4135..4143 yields 18.07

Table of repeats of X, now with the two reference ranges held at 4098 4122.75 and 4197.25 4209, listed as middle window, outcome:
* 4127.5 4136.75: 0.5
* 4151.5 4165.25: -1.3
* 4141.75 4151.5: 0.8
